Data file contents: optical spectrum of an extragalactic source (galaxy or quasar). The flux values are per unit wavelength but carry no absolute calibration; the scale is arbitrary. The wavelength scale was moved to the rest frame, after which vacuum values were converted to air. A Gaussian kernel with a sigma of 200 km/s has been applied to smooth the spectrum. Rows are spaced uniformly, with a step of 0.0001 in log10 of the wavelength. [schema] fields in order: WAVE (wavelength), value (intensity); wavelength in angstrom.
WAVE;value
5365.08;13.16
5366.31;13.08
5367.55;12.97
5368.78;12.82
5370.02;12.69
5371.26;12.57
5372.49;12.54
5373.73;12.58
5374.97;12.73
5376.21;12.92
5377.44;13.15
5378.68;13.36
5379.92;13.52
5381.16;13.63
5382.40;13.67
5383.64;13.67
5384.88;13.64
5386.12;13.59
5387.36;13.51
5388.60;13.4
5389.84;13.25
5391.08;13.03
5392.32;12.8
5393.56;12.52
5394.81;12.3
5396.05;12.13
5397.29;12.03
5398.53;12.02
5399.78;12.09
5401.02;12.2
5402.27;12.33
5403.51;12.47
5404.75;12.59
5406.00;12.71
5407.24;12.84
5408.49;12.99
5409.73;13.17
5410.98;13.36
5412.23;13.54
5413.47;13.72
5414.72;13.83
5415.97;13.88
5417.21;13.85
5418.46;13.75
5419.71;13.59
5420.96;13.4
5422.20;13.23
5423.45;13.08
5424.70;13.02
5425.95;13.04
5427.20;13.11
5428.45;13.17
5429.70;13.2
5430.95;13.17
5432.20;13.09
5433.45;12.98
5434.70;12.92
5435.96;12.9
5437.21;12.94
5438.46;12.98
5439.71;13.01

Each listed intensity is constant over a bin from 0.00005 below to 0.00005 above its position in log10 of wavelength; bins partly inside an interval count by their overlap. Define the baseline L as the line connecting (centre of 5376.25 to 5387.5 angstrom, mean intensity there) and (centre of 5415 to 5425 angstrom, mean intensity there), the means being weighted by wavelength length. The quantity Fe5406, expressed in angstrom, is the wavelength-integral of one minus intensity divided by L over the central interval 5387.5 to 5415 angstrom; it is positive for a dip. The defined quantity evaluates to 1.5 angstrom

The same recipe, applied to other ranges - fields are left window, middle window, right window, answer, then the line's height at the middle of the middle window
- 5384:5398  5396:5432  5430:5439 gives -0.2 angstrom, 13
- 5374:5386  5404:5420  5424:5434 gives -0.2 angstrom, 13.2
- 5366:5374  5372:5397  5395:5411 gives -0.9 angstrom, 12.6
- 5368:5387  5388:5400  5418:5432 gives 0.6 angstrom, 13.2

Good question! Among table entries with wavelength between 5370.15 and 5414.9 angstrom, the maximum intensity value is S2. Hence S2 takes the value 13.83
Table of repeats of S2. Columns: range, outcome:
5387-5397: 13.51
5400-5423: 13.88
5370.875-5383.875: 13.67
